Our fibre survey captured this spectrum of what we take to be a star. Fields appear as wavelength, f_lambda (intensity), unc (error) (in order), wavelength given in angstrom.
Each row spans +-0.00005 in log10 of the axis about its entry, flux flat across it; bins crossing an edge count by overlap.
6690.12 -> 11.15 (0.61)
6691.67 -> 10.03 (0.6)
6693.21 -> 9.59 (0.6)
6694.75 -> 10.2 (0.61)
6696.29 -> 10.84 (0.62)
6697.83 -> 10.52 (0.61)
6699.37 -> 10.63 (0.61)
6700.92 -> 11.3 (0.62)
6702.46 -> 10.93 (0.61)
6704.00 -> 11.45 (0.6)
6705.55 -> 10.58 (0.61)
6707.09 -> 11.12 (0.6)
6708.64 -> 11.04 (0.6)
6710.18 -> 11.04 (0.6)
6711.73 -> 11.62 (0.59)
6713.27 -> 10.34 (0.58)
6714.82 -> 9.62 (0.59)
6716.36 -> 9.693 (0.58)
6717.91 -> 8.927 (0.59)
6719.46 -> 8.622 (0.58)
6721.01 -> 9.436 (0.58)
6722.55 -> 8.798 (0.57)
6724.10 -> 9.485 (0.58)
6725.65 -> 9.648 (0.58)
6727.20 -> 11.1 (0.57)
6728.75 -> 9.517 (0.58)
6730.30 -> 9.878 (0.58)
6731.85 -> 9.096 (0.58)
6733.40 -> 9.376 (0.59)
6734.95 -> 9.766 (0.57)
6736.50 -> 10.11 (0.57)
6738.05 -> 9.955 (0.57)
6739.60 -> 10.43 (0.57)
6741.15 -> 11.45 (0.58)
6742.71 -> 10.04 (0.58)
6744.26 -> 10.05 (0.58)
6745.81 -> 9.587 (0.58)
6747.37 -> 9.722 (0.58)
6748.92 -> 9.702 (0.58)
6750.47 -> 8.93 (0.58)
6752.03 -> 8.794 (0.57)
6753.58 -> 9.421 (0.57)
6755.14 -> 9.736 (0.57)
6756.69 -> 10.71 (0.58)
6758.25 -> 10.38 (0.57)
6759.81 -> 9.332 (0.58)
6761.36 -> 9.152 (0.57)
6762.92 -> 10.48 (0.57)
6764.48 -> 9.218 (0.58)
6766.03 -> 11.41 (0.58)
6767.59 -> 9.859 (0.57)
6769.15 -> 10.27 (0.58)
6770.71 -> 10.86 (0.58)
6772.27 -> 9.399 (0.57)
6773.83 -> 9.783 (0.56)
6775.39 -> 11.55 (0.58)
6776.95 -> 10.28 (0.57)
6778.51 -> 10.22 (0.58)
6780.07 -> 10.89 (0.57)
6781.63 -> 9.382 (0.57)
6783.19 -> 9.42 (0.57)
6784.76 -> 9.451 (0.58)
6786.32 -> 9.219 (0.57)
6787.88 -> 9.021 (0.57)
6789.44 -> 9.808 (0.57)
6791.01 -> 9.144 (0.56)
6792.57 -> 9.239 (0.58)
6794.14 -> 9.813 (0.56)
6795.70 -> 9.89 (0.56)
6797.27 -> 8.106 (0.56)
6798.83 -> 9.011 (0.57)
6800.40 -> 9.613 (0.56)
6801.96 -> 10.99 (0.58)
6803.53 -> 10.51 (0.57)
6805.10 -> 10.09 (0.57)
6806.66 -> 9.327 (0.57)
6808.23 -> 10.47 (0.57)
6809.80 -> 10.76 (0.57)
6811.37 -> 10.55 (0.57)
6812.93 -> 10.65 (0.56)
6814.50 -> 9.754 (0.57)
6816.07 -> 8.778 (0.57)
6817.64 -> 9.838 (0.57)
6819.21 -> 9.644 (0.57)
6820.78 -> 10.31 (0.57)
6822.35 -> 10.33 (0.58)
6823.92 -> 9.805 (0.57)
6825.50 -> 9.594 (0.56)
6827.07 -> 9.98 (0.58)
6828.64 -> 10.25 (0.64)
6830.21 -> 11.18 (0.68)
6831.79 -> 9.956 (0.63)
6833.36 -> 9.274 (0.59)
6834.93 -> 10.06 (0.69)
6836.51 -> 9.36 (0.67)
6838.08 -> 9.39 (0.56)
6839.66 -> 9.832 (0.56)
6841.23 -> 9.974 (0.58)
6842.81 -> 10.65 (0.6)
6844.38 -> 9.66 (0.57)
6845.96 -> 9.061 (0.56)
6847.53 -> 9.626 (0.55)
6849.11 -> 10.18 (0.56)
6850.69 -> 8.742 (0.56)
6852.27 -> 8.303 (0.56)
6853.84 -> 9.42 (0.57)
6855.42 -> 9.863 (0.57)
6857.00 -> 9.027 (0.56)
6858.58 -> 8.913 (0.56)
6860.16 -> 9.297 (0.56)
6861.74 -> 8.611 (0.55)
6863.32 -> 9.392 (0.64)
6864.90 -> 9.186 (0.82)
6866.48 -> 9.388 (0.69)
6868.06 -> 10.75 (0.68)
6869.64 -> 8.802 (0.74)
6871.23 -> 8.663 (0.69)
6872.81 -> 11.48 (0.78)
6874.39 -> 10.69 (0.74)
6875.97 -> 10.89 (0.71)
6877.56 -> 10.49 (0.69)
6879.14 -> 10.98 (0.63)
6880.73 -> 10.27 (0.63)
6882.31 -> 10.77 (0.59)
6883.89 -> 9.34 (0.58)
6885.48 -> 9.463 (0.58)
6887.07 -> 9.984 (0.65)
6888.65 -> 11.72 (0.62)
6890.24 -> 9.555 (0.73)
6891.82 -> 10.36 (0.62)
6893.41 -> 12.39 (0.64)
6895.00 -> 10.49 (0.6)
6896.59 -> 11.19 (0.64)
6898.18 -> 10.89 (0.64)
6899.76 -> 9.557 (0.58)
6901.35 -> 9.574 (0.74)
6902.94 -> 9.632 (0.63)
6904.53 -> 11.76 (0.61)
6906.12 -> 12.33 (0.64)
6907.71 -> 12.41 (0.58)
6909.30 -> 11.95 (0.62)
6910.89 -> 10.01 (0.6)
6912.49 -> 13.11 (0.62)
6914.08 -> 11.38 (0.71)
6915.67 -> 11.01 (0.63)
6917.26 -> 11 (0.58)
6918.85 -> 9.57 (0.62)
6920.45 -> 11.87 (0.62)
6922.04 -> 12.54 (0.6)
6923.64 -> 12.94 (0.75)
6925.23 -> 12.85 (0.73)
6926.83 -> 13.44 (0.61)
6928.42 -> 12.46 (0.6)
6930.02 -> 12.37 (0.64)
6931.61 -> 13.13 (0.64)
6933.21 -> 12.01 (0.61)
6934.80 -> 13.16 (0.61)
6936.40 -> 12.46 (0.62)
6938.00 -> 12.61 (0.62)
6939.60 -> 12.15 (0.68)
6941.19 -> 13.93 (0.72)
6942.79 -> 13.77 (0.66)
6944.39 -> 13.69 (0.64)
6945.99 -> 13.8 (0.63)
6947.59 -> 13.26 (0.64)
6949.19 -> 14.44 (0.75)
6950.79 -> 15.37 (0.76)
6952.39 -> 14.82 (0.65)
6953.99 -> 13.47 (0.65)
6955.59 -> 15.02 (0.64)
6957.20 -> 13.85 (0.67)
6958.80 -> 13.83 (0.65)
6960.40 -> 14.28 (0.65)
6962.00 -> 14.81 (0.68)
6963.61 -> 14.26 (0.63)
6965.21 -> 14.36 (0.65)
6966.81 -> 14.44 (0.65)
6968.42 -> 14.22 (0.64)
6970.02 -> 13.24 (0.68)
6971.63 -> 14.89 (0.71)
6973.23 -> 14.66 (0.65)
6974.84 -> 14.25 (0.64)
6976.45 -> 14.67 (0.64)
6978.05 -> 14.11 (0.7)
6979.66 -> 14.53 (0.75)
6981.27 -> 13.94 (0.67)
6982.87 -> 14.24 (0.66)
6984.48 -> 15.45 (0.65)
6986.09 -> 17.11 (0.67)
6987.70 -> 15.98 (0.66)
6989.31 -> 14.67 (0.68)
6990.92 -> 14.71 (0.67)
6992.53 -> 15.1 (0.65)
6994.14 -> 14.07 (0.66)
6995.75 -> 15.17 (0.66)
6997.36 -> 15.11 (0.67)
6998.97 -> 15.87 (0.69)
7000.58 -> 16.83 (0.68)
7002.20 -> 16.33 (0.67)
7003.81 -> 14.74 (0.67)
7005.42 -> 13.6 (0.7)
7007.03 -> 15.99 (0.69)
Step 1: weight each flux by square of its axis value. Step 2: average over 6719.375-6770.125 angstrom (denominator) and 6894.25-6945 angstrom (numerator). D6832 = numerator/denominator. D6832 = 1.3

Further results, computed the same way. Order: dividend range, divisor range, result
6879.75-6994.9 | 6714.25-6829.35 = 1.37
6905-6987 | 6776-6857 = 1.42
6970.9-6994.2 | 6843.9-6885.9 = 1.59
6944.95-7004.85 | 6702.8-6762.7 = 1.59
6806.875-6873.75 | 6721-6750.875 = 1.02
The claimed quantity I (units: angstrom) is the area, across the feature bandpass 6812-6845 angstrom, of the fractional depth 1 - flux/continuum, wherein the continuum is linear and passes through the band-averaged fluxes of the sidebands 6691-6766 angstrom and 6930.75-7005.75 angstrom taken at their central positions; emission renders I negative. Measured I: 5.3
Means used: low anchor 10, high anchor 14.4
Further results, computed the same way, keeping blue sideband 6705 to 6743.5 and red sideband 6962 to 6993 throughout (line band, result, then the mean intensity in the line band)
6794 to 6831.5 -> 5.40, 9.97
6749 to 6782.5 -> 2.46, 10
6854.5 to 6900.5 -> 9.89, 10.1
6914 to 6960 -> 3.08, 13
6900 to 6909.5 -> 1.57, 11.1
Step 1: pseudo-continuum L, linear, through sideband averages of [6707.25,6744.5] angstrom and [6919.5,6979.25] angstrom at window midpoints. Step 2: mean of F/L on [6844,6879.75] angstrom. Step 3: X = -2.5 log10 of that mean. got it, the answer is 0.26 mag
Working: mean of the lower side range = 9.98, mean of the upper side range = 13.7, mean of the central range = 9.62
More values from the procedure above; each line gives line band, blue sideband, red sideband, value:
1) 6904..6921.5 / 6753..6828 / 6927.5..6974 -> 0.12 mag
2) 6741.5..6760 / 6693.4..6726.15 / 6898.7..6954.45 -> 0.10 mag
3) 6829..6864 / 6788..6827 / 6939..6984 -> 0.14 mag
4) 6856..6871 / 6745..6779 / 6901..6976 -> 0.26 mag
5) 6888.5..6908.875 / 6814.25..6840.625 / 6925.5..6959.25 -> 0.11 mag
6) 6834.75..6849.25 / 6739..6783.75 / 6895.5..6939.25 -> 0.12 mag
